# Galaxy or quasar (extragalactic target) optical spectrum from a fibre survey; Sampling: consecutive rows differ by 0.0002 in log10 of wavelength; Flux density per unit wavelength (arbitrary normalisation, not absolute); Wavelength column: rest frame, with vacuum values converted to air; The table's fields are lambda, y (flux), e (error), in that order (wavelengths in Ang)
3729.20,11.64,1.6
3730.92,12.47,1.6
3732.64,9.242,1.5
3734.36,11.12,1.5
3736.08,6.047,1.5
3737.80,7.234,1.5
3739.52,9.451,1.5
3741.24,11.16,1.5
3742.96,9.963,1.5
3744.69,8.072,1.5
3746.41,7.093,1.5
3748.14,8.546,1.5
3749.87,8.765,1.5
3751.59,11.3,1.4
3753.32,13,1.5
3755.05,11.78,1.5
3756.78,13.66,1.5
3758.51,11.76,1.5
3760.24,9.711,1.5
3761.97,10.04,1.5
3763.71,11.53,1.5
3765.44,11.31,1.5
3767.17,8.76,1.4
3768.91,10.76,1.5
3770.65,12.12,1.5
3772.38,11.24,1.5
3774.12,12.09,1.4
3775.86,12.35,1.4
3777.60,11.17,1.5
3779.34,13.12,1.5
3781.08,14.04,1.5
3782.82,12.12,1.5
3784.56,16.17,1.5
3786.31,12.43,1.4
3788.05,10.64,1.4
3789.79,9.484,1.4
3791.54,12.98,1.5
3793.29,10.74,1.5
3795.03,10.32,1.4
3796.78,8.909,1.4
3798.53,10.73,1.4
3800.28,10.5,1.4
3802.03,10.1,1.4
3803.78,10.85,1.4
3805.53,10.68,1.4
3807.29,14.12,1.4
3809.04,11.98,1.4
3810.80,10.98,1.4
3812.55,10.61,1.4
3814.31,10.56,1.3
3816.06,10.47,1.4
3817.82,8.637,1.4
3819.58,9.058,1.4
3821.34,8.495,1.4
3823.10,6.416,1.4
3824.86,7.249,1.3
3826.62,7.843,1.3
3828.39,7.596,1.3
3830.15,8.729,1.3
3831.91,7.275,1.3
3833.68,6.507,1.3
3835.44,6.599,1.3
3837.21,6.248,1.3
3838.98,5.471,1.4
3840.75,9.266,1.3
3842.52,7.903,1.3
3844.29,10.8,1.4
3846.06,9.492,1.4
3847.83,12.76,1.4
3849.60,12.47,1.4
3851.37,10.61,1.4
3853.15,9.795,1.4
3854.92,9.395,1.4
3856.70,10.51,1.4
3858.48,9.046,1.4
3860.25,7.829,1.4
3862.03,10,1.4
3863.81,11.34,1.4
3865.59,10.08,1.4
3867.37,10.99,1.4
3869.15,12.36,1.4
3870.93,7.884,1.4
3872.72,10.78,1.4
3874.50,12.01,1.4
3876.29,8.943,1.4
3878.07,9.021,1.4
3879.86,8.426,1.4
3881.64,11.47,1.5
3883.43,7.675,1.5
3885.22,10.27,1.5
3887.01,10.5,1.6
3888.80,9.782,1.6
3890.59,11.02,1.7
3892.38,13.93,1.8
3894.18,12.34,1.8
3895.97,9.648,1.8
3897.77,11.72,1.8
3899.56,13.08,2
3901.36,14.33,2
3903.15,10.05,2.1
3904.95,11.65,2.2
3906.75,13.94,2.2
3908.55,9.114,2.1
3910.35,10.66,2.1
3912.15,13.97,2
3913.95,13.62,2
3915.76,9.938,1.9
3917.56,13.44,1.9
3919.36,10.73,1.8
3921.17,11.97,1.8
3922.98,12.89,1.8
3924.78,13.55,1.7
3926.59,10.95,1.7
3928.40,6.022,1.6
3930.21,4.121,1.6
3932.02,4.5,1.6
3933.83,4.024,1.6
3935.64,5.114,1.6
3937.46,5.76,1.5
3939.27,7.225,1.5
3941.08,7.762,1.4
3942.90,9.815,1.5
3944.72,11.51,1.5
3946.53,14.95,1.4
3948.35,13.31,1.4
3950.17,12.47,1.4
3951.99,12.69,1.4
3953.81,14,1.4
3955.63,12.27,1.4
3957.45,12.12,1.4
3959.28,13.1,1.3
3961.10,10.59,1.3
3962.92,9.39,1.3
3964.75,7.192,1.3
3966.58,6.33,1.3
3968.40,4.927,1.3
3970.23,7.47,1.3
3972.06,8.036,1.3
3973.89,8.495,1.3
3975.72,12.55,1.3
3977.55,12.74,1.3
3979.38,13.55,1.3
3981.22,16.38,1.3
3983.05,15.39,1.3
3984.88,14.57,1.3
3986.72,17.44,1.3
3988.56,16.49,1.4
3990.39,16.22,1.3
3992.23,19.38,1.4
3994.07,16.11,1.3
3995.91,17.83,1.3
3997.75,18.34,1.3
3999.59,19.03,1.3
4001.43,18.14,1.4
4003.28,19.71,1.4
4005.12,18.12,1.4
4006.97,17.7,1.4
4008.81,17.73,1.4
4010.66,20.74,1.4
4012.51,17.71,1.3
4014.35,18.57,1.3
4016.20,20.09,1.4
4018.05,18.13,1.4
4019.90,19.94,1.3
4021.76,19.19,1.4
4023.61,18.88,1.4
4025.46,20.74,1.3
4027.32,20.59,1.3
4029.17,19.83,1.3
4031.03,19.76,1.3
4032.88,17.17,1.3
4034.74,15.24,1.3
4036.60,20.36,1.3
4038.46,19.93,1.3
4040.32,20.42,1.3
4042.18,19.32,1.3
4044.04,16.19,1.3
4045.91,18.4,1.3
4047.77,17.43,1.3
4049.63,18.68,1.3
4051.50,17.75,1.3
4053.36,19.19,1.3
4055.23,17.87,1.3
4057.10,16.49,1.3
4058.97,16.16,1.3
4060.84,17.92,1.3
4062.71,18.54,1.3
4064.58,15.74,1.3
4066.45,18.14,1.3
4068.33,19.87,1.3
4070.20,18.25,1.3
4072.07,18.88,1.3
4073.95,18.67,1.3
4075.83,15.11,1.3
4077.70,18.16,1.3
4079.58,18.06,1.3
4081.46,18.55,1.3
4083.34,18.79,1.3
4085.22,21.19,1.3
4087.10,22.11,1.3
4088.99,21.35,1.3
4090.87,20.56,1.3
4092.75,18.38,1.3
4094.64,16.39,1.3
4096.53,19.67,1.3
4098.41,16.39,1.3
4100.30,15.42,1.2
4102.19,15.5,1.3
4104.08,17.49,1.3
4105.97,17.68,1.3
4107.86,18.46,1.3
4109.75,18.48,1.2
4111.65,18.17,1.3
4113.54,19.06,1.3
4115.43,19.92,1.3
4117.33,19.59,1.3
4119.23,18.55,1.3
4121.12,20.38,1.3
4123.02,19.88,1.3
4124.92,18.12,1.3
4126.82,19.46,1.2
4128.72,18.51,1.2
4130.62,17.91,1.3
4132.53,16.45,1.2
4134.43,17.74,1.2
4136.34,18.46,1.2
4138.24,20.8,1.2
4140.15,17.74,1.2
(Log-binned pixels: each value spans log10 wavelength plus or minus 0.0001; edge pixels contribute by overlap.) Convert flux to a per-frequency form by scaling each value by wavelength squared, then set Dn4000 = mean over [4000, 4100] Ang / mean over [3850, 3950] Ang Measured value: 1.95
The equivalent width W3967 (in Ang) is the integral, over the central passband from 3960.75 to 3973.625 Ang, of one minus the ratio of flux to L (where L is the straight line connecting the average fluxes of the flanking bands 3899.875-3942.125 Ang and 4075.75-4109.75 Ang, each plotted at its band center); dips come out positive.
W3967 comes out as 4.78 Ang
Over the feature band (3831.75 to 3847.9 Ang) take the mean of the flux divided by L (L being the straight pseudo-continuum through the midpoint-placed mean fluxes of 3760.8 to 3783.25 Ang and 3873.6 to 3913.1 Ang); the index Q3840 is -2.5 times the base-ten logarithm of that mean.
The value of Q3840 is 0.367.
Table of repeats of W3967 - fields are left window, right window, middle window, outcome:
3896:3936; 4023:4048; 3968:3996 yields 3.0 Ang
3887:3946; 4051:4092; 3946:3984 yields 4.5 Ang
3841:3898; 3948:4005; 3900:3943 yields 7.1 Ang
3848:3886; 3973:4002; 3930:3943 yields 7.3 Ang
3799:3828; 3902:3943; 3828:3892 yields 1.6 Ang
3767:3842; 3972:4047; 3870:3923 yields 9.3 Ang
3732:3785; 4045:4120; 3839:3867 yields 6.5 Ang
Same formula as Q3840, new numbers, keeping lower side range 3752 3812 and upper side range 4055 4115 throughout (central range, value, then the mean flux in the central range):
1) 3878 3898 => 0.302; 10.5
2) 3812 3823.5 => 0.310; 9.25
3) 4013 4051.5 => -0.114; 18.9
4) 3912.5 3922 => 0.200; 12.1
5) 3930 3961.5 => 0.469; 9.86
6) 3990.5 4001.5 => -0.112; 18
